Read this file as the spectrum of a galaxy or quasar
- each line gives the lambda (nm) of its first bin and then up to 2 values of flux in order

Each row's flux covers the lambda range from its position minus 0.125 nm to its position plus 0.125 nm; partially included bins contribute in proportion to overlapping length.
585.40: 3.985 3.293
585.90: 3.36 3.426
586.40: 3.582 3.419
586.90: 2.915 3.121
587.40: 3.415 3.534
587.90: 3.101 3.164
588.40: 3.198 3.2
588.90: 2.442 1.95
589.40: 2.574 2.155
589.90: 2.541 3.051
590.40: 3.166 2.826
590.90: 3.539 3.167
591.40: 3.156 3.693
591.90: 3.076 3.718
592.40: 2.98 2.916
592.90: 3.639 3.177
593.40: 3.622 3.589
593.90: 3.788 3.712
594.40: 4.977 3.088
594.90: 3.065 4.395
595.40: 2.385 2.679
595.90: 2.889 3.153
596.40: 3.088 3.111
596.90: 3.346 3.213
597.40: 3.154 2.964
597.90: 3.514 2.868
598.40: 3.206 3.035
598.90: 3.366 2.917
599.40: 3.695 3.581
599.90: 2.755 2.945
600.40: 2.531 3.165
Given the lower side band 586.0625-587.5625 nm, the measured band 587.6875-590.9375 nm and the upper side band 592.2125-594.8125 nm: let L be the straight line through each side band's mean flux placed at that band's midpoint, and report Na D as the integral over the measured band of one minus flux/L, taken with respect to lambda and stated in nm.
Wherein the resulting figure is 0.54 nm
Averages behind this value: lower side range 3.32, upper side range 3.55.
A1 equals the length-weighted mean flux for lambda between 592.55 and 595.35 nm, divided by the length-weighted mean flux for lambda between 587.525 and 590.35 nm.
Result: 1.28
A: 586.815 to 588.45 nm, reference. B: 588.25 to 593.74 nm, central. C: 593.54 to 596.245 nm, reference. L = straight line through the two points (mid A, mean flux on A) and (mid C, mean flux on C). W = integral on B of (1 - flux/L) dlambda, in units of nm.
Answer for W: 0.428 nm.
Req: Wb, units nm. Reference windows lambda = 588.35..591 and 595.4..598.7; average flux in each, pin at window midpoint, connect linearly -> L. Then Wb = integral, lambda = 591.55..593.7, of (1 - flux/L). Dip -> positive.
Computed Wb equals -0.36 nm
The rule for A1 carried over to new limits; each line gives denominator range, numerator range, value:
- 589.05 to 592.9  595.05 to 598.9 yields 1.05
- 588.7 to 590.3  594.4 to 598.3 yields 1.28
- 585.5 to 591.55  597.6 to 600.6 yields 1.02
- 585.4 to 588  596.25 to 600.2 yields 0.95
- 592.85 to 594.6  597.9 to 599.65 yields 0.86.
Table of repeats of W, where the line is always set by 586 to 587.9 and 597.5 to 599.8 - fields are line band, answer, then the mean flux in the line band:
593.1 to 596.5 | -0.149 nm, 3.41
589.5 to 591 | 0.199 nm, 2.86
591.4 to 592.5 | -0.021 nm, 3.35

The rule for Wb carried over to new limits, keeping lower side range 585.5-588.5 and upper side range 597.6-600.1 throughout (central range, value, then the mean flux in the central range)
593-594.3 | -0.148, 3.61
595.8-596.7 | 0.043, 3.06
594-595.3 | -0.237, 3.82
